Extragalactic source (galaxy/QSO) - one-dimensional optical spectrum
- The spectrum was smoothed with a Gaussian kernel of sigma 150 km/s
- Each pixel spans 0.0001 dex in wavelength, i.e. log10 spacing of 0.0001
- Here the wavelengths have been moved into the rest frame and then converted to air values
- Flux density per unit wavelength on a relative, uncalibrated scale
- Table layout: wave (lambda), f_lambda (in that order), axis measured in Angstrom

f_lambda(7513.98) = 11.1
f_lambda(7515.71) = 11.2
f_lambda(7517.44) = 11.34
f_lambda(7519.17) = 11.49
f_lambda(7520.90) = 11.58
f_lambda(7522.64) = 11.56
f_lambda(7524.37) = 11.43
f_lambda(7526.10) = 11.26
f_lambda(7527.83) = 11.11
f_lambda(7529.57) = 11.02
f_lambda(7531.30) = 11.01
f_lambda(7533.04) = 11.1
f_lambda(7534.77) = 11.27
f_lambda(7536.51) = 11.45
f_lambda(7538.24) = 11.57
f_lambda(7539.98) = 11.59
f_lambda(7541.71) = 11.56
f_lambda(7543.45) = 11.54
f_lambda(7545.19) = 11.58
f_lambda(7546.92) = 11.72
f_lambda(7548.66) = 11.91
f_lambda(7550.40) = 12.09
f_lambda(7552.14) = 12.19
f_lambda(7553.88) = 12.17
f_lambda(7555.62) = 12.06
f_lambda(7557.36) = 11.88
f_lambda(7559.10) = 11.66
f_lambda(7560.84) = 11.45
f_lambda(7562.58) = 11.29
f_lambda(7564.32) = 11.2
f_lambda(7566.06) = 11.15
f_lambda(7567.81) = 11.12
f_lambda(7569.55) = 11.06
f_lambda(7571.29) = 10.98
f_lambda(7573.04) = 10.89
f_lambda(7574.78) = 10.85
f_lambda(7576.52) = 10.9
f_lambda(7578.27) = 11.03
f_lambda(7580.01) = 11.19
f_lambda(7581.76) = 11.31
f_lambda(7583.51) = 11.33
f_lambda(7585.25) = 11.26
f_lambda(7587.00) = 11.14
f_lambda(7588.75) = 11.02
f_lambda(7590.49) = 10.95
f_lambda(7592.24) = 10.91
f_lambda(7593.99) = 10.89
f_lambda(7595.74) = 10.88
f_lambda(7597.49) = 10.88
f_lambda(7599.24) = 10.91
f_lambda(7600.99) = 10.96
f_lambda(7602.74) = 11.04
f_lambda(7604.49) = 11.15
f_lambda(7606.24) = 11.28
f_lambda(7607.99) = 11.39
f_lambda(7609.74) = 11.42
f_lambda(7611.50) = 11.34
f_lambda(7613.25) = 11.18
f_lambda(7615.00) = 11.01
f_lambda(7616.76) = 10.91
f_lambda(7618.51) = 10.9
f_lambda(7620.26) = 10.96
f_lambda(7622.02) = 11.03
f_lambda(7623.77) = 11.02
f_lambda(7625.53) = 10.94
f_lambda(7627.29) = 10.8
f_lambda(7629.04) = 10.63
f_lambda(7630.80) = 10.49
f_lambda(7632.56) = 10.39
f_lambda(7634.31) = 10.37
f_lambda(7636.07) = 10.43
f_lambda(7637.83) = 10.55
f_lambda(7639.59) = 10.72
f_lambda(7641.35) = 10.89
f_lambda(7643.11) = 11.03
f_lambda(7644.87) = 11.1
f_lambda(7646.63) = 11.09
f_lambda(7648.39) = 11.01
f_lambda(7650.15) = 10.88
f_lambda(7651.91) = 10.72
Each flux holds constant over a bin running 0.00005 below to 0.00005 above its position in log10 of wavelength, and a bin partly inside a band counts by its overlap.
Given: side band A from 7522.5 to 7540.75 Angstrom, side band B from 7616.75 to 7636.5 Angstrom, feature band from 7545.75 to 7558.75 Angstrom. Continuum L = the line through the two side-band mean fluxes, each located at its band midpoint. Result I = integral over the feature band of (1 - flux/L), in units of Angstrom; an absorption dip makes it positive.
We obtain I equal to -0.94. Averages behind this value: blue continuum 11.3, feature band 12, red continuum 10.7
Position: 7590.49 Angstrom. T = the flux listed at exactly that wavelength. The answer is 10.95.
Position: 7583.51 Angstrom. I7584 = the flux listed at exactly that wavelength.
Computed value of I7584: 11.33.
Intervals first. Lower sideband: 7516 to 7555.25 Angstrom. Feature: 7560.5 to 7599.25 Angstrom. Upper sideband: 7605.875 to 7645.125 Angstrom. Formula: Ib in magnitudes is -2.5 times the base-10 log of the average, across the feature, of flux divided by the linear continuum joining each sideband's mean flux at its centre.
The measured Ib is 0.01 mag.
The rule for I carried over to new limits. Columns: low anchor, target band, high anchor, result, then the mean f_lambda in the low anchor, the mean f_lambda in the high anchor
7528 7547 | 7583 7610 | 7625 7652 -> -0.2 Angstrom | 11.4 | 10.8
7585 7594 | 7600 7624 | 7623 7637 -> -0.7 Angstrom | 11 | 10.6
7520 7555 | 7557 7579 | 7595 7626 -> 0.3 Angstrom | 11.5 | 11.1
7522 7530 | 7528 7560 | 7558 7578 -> -1.1 Angstrom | 11.3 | 11.1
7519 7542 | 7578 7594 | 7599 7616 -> 0.2 Angstrom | 11.3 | 11.2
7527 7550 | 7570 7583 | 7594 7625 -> 0.2 Angstrom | 11.4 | 11.1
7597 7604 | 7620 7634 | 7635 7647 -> 0.1 Angstrom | 11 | 10.8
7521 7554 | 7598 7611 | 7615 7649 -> -0.2 Angstrom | 11.5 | 10.8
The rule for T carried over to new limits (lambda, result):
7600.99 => 10.96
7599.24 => 10.91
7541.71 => 11.56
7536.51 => 11.45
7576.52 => 10.9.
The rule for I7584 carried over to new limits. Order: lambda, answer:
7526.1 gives 11.26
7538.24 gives 11.57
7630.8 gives 10.49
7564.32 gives 11.2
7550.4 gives 12.09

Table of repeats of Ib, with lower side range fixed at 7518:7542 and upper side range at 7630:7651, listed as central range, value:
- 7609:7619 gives -0.02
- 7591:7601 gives 0.01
